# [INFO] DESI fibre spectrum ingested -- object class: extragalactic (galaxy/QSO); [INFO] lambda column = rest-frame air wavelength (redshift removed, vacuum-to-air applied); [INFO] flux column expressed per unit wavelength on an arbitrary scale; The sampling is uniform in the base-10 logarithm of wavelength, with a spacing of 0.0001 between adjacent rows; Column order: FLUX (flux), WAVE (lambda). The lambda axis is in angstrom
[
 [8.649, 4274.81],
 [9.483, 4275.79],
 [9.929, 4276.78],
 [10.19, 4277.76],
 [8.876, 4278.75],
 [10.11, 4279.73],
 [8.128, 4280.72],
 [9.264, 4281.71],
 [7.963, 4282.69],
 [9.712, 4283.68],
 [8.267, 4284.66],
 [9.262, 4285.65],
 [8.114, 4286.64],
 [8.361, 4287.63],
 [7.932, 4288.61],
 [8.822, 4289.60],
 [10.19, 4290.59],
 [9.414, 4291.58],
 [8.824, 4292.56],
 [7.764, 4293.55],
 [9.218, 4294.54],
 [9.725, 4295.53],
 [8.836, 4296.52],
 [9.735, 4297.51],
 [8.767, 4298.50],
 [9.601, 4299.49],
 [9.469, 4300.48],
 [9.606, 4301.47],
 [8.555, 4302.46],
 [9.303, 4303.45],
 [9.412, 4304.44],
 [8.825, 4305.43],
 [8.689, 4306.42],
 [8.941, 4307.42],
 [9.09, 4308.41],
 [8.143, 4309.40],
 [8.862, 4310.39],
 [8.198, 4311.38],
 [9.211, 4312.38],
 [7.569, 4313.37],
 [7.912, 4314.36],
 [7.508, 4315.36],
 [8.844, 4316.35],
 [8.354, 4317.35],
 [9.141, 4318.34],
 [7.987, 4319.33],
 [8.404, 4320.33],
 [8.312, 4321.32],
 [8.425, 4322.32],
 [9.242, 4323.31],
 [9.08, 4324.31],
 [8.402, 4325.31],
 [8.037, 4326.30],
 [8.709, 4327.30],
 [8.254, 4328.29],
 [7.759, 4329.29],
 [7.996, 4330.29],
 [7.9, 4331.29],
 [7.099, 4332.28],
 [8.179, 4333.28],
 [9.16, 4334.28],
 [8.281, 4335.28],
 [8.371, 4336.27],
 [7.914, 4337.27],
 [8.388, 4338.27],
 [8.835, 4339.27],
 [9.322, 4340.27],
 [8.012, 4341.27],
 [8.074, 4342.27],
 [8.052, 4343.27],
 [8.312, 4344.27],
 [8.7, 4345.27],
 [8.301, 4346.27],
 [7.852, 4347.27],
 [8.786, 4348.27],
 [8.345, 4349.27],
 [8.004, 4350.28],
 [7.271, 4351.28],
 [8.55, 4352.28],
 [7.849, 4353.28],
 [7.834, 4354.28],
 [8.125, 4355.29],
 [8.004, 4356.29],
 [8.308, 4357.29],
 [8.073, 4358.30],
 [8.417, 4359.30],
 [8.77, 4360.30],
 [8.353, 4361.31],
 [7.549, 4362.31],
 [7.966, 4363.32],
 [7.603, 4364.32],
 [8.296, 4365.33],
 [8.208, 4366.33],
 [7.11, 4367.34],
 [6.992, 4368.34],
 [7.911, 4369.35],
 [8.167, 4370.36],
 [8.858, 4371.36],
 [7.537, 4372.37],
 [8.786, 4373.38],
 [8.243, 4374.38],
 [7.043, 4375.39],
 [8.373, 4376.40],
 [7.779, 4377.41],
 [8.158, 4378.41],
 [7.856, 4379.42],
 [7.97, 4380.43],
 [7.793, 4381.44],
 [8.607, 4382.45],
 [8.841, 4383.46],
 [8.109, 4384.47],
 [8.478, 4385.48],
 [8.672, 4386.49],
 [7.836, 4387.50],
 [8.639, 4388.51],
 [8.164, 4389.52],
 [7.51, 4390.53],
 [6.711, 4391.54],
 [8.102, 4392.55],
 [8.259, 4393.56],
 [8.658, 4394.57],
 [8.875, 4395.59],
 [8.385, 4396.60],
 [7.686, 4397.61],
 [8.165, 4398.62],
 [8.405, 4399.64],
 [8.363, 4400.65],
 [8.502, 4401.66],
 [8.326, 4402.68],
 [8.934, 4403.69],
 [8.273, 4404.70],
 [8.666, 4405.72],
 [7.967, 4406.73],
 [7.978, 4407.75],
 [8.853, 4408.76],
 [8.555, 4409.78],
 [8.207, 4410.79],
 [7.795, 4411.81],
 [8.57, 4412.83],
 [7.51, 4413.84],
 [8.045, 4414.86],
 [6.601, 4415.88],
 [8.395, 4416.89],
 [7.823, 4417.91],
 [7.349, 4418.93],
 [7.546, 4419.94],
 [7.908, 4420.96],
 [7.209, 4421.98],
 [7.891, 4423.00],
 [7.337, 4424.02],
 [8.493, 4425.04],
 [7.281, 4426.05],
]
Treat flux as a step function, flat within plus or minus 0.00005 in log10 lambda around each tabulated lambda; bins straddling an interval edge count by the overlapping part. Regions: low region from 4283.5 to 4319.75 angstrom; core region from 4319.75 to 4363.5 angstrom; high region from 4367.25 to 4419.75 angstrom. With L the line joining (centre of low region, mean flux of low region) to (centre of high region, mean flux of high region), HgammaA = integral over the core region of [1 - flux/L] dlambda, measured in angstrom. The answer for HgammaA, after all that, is 1.2 angstrom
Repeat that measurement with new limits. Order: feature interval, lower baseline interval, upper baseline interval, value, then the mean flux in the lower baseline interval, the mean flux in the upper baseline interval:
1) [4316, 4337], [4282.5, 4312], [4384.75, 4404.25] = 0.9 angstrom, 8.93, 8.25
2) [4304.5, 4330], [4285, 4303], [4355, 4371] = 0.5 angstrom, 9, 8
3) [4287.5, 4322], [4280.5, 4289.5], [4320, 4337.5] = -1.3 angstrom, 8.58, 8.31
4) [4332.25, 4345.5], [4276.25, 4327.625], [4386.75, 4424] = 0.3 angstrom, 8.83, 8.07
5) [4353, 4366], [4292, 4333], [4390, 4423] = 0.4 angstrom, 8.63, 8.06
